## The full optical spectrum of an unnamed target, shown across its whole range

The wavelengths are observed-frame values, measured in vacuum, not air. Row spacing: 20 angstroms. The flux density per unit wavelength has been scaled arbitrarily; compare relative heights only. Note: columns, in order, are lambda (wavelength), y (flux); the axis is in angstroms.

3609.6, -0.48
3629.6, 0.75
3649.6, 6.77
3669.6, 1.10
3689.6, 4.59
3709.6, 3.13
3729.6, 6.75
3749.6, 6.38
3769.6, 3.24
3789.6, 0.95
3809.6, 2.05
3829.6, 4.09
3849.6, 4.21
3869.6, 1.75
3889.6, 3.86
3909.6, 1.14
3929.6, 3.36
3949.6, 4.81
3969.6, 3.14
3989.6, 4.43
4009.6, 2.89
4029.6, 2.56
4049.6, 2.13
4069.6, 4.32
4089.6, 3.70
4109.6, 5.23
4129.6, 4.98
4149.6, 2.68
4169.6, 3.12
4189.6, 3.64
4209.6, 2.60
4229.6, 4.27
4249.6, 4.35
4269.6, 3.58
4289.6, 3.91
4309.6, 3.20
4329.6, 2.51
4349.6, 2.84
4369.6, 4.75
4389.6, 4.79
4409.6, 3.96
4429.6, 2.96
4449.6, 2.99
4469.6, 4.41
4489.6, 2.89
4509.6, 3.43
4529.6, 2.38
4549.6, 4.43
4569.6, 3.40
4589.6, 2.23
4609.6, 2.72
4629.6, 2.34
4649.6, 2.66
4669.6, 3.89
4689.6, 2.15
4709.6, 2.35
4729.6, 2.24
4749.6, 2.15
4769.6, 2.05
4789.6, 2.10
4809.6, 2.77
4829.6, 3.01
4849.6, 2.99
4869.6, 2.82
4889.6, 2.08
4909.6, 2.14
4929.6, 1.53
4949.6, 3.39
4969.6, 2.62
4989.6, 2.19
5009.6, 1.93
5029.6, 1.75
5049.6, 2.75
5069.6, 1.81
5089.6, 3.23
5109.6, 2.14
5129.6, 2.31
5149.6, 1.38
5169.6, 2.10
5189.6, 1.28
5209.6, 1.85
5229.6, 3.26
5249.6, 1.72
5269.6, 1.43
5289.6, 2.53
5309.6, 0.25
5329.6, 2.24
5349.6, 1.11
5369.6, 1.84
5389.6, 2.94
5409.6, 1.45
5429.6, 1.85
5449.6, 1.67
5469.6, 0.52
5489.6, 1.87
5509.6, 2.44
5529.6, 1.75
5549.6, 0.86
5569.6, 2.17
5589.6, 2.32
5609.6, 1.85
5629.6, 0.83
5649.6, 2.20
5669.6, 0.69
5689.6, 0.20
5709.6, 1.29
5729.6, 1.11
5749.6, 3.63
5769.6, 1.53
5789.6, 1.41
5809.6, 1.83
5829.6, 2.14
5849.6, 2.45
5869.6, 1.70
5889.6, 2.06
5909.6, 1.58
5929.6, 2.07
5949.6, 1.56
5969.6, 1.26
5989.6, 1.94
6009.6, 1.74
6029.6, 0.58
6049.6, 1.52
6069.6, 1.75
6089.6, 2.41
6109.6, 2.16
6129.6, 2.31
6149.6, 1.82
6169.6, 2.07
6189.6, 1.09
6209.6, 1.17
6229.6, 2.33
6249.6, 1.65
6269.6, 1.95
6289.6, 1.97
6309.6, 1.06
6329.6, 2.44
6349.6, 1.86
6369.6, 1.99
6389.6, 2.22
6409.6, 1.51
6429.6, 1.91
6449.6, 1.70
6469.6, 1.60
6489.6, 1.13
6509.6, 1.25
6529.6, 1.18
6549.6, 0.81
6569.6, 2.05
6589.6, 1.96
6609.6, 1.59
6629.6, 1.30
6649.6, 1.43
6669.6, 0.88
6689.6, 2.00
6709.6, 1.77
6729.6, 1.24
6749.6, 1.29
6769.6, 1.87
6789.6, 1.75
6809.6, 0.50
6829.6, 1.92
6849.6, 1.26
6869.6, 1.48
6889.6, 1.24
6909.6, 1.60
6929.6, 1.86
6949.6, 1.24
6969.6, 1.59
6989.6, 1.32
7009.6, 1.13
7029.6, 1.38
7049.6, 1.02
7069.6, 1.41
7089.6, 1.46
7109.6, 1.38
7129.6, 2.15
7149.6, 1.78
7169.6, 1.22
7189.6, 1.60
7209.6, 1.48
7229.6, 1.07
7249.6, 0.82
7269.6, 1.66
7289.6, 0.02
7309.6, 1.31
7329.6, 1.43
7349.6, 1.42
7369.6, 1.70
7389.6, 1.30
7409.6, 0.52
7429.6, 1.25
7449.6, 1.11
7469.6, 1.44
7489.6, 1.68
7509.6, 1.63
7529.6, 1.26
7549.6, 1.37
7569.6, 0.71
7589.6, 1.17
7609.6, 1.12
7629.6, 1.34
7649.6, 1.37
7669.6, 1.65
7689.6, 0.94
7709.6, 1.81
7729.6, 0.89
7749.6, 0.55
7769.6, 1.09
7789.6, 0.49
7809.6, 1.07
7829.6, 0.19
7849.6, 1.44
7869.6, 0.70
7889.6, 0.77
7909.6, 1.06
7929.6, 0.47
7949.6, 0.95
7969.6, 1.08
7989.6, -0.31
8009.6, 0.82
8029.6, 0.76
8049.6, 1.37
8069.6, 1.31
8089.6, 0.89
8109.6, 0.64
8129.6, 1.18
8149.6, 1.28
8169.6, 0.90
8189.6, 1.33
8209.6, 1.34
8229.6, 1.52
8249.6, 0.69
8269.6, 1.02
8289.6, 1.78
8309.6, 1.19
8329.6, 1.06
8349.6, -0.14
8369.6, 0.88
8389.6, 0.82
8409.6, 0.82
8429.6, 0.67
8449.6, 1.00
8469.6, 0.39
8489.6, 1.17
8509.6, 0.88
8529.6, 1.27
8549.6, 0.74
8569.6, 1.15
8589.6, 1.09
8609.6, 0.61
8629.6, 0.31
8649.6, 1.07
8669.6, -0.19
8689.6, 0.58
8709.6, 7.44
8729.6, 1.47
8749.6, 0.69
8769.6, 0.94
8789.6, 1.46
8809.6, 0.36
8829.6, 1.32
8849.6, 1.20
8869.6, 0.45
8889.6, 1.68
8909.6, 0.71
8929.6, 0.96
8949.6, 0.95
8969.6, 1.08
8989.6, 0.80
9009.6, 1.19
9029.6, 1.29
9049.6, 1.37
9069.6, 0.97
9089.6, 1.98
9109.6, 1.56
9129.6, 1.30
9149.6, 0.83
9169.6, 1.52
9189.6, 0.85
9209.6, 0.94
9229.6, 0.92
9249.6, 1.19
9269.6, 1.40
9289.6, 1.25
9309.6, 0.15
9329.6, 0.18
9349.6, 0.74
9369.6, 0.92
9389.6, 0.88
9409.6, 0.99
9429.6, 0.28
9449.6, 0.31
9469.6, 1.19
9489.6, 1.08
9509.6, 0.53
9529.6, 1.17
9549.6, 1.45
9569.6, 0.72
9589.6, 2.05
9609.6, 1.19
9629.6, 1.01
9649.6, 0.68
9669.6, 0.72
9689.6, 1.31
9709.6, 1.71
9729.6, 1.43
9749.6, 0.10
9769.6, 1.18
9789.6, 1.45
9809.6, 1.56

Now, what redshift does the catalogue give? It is 1.34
